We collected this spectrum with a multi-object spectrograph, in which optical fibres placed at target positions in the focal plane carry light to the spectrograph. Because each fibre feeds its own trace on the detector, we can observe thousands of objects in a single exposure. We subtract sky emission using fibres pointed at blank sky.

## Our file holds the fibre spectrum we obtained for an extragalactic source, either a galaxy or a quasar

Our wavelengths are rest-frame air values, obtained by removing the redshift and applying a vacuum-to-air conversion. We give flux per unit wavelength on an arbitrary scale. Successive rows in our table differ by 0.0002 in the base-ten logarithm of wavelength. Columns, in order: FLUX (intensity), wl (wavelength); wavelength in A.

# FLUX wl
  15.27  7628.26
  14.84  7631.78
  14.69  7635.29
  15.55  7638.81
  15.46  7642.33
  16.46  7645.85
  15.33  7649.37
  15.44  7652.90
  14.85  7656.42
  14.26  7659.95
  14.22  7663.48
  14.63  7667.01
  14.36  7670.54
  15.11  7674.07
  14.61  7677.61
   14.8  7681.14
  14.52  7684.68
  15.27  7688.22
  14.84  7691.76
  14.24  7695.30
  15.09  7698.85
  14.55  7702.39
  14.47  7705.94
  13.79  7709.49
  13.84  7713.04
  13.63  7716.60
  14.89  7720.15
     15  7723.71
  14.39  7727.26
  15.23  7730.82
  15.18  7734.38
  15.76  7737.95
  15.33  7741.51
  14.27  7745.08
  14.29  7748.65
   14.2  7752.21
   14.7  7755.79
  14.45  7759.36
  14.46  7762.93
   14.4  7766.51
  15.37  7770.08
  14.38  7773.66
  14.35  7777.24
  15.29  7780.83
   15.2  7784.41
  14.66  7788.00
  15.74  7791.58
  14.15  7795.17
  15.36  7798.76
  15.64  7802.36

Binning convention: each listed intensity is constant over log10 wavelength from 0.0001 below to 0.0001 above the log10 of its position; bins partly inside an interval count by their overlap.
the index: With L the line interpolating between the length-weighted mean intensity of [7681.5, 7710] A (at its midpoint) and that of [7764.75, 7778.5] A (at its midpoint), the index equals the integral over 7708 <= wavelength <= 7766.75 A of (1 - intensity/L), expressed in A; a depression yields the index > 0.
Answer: 0.23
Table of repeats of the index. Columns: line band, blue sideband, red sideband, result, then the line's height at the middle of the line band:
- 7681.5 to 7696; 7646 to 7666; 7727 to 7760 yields 0.13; 14.9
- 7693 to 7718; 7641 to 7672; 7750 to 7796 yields 1.07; 14.9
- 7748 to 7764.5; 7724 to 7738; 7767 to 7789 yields 0.57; 14.9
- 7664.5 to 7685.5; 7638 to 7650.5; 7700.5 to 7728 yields 0.62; 15.1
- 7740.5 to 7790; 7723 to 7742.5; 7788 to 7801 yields 1.42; 15.1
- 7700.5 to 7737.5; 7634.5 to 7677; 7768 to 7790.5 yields 1.03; 15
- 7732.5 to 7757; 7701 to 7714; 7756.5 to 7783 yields -0.59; 14.5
